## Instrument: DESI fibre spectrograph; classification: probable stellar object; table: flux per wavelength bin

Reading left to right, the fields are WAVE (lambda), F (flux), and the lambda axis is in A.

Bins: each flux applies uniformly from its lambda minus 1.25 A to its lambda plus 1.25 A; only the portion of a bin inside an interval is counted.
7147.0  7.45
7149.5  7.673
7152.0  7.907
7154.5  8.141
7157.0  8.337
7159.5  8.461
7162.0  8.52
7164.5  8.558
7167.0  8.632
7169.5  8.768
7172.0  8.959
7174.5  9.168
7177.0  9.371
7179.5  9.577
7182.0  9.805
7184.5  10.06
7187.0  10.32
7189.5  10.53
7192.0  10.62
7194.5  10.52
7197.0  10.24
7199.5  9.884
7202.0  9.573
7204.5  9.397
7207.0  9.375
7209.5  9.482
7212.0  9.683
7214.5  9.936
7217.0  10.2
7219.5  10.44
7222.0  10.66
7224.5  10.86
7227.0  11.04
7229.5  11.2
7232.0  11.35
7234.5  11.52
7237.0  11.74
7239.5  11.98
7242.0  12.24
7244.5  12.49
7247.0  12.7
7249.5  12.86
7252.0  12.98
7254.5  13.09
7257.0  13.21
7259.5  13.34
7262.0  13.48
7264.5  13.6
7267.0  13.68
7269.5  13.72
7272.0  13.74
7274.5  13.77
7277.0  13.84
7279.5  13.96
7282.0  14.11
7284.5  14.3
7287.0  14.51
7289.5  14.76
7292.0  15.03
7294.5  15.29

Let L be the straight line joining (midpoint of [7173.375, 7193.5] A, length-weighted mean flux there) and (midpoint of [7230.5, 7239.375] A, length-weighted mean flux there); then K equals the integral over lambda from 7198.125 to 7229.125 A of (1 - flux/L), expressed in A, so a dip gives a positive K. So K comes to 2.4 A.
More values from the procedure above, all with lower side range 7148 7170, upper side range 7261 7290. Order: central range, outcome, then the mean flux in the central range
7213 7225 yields 0.9 A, 10.4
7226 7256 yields 0.4 A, 12.1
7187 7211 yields 0.6 A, 9.97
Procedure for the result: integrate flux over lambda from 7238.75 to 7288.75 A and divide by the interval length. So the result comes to 13.4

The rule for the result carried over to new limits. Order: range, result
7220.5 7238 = 11.2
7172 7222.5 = 9.91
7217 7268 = 12.2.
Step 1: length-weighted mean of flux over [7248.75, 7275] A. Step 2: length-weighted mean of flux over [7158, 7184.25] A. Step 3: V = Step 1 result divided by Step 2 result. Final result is 1.49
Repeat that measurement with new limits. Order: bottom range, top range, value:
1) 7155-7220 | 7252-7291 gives 1.45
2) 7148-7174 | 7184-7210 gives 1.19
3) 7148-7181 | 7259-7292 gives 1.62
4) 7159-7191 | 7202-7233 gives 1.10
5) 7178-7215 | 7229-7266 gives 1.26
